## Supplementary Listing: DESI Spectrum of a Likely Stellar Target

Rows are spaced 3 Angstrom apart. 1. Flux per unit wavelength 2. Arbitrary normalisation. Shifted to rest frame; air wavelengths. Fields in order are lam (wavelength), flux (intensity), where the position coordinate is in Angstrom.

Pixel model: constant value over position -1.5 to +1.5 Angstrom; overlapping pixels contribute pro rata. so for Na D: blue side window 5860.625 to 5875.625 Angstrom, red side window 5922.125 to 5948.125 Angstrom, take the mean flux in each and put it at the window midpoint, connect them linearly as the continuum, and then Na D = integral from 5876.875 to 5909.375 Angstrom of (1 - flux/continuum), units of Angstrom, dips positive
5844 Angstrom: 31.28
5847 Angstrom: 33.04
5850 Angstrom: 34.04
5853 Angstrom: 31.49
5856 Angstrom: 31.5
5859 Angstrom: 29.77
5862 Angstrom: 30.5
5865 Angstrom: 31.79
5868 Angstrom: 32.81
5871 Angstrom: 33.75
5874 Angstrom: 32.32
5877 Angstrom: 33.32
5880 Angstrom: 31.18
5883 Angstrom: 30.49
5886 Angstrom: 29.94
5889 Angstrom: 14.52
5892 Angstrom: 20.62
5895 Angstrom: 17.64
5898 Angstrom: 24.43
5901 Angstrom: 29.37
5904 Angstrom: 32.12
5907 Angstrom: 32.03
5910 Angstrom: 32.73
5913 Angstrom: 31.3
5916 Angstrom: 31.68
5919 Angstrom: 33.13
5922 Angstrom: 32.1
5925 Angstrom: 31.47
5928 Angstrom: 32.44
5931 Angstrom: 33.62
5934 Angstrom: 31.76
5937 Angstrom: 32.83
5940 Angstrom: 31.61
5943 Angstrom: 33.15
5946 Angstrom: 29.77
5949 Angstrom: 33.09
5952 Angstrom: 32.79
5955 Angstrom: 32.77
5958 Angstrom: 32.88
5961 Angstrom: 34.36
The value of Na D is 5.5 Angstrom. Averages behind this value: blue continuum 32.3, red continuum 32.1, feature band 26.8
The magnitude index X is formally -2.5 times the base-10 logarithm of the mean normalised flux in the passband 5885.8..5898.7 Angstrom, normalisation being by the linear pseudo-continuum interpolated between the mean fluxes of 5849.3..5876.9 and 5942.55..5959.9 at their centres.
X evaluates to 0.494 mag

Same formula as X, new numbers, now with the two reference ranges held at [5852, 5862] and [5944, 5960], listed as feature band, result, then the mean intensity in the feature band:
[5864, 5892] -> 0.060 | 29.5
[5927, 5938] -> -0.021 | 32.7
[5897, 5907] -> 0.078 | 29.4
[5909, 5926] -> -0.009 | 32.1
